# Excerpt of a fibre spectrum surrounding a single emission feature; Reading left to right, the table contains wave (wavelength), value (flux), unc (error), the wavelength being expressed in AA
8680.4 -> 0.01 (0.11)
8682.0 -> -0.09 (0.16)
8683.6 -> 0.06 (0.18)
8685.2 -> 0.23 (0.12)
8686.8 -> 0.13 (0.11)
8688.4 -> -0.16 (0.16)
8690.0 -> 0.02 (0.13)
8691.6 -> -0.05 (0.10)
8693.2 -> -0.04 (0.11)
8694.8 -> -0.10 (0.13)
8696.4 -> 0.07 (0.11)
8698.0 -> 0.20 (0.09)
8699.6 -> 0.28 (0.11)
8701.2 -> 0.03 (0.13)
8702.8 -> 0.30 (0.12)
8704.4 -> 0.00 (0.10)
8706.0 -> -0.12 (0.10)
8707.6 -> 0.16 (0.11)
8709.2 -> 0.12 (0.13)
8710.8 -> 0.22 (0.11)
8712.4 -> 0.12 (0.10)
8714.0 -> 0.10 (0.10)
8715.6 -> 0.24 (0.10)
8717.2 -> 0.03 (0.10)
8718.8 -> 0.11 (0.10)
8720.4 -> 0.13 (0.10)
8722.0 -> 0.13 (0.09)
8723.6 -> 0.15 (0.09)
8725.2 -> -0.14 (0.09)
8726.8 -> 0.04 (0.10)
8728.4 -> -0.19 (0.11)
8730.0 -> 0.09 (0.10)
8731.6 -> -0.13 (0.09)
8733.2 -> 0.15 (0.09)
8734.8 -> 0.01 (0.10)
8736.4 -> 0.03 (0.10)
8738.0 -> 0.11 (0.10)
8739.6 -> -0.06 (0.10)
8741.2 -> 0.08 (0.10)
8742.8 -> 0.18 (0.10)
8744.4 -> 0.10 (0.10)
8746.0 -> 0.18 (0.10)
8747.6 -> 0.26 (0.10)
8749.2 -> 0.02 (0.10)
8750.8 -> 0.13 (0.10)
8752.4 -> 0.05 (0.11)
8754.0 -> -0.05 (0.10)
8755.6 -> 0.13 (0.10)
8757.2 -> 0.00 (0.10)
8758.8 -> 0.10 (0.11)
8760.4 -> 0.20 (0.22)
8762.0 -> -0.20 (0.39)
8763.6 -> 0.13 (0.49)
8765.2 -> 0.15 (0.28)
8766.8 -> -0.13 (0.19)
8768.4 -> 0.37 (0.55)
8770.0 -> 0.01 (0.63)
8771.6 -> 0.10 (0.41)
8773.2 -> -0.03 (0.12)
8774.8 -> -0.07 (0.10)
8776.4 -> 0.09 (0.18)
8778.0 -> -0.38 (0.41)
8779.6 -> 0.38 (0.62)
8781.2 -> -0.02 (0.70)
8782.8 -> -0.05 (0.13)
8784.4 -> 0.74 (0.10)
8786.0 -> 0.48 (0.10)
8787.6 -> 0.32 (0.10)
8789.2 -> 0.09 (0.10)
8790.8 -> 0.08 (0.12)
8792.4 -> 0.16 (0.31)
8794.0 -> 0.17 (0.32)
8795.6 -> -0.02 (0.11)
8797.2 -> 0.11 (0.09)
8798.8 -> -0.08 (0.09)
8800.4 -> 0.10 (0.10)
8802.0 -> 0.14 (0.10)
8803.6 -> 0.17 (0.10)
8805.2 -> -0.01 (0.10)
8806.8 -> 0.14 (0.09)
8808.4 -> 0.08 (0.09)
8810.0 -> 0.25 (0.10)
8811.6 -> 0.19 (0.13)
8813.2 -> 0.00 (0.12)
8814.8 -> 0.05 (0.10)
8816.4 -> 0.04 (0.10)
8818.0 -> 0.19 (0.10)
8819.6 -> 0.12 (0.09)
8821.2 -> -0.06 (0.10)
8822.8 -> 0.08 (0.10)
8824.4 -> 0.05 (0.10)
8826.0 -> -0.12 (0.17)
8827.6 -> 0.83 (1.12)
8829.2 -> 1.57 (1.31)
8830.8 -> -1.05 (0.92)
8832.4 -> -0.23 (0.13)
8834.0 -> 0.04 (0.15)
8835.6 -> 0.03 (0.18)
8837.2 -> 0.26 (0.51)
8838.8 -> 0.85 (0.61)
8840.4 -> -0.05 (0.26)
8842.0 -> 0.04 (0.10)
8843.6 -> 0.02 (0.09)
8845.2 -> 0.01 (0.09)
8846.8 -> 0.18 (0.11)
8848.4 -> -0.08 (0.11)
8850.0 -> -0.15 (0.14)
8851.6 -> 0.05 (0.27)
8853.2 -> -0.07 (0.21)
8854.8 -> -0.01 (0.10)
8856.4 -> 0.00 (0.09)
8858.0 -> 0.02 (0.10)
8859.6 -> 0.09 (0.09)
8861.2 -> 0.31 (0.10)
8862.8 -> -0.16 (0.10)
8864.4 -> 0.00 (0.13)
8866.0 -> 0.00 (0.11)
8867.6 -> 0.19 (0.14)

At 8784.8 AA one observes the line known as H-gamma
